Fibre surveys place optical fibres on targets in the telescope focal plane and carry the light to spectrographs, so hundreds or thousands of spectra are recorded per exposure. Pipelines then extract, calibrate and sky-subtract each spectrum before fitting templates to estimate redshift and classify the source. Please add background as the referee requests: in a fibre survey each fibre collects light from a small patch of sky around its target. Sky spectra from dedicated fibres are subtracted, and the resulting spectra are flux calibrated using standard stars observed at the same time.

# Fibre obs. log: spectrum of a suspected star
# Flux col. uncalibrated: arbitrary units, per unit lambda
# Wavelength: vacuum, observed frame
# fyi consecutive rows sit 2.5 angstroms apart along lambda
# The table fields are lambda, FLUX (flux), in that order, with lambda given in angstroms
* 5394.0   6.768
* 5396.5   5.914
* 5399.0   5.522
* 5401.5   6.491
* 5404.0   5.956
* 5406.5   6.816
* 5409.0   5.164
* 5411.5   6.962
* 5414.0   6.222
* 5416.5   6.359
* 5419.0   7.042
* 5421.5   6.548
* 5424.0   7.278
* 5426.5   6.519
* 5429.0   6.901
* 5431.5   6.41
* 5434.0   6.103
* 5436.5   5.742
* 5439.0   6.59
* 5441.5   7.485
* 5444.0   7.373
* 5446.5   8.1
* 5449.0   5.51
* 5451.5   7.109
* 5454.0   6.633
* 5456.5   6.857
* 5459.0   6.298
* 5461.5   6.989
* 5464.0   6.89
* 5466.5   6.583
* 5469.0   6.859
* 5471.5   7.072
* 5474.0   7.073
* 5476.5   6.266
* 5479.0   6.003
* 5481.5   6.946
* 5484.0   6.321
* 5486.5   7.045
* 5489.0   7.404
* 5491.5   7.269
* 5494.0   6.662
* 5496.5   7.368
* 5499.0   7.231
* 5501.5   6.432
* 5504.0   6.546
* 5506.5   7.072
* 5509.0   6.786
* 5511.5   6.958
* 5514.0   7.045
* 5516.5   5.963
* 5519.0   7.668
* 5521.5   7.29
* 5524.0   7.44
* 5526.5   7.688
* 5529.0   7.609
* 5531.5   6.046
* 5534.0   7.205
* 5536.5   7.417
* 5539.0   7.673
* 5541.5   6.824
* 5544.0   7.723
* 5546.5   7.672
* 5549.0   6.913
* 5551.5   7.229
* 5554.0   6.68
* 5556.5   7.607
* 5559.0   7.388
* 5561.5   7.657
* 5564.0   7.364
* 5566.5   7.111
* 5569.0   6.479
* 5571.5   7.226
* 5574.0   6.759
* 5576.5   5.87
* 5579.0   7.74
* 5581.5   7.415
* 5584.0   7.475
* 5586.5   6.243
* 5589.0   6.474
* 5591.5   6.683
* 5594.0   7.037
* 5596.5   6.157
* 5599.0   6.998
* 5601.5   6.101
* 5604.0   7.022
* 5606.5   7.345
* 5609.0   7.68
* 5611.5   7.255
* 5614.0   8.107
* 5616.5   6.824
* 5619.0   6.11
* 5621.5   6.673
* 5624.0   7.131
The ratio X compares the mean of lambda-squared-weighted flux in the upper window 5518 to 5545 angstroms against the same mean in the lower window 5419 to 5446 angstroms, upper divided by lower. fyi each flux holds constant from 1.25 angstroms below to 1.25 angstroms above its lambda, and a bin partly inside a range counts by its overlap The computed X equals 1.12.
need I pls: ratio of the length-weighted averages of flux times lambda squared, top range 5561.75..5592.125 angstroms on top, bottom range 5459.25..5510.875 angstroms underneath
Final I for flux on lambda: 1.05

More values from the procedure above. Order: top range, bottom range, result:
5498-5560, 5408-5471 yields 1.10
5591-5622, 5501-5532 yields 1.02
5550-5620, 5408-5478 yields 1.10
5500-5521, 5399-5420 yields 1.12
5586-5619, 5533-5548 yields 0.95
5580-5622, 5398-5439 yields 1.16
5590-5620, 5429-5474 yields 1.09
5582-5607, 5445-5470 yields 1.05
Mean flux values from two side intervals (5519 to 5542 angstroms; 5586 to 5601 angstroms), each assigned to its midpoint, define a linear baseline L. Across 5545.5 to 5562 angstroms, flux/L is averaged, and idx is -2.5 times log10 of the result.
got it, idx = -0.04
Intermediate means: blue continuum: 7.28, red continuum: 6.59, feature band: 7.29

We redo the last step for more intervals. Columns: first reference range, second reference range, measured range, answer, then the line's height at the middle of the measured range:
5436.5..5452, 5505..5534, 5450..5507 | 0.03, 6.98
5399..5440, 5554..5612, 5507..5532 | -0.05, 6.77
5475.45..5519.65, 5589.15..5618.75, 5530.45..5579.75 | -0.03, 6.9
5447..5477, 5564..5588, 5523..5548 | -0.07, 6.86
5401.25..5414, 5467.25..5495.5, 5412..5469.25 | -0.03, 6.5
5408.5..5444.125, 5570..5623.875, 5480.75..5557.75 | -0.05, 6.77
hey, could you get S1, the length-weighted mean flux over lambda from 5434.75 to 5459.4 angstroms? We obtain 6.77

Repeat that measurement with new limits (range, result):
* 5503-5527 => 7.03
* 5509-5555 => 7.16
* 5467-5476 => 6.91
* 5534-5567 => 7.33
